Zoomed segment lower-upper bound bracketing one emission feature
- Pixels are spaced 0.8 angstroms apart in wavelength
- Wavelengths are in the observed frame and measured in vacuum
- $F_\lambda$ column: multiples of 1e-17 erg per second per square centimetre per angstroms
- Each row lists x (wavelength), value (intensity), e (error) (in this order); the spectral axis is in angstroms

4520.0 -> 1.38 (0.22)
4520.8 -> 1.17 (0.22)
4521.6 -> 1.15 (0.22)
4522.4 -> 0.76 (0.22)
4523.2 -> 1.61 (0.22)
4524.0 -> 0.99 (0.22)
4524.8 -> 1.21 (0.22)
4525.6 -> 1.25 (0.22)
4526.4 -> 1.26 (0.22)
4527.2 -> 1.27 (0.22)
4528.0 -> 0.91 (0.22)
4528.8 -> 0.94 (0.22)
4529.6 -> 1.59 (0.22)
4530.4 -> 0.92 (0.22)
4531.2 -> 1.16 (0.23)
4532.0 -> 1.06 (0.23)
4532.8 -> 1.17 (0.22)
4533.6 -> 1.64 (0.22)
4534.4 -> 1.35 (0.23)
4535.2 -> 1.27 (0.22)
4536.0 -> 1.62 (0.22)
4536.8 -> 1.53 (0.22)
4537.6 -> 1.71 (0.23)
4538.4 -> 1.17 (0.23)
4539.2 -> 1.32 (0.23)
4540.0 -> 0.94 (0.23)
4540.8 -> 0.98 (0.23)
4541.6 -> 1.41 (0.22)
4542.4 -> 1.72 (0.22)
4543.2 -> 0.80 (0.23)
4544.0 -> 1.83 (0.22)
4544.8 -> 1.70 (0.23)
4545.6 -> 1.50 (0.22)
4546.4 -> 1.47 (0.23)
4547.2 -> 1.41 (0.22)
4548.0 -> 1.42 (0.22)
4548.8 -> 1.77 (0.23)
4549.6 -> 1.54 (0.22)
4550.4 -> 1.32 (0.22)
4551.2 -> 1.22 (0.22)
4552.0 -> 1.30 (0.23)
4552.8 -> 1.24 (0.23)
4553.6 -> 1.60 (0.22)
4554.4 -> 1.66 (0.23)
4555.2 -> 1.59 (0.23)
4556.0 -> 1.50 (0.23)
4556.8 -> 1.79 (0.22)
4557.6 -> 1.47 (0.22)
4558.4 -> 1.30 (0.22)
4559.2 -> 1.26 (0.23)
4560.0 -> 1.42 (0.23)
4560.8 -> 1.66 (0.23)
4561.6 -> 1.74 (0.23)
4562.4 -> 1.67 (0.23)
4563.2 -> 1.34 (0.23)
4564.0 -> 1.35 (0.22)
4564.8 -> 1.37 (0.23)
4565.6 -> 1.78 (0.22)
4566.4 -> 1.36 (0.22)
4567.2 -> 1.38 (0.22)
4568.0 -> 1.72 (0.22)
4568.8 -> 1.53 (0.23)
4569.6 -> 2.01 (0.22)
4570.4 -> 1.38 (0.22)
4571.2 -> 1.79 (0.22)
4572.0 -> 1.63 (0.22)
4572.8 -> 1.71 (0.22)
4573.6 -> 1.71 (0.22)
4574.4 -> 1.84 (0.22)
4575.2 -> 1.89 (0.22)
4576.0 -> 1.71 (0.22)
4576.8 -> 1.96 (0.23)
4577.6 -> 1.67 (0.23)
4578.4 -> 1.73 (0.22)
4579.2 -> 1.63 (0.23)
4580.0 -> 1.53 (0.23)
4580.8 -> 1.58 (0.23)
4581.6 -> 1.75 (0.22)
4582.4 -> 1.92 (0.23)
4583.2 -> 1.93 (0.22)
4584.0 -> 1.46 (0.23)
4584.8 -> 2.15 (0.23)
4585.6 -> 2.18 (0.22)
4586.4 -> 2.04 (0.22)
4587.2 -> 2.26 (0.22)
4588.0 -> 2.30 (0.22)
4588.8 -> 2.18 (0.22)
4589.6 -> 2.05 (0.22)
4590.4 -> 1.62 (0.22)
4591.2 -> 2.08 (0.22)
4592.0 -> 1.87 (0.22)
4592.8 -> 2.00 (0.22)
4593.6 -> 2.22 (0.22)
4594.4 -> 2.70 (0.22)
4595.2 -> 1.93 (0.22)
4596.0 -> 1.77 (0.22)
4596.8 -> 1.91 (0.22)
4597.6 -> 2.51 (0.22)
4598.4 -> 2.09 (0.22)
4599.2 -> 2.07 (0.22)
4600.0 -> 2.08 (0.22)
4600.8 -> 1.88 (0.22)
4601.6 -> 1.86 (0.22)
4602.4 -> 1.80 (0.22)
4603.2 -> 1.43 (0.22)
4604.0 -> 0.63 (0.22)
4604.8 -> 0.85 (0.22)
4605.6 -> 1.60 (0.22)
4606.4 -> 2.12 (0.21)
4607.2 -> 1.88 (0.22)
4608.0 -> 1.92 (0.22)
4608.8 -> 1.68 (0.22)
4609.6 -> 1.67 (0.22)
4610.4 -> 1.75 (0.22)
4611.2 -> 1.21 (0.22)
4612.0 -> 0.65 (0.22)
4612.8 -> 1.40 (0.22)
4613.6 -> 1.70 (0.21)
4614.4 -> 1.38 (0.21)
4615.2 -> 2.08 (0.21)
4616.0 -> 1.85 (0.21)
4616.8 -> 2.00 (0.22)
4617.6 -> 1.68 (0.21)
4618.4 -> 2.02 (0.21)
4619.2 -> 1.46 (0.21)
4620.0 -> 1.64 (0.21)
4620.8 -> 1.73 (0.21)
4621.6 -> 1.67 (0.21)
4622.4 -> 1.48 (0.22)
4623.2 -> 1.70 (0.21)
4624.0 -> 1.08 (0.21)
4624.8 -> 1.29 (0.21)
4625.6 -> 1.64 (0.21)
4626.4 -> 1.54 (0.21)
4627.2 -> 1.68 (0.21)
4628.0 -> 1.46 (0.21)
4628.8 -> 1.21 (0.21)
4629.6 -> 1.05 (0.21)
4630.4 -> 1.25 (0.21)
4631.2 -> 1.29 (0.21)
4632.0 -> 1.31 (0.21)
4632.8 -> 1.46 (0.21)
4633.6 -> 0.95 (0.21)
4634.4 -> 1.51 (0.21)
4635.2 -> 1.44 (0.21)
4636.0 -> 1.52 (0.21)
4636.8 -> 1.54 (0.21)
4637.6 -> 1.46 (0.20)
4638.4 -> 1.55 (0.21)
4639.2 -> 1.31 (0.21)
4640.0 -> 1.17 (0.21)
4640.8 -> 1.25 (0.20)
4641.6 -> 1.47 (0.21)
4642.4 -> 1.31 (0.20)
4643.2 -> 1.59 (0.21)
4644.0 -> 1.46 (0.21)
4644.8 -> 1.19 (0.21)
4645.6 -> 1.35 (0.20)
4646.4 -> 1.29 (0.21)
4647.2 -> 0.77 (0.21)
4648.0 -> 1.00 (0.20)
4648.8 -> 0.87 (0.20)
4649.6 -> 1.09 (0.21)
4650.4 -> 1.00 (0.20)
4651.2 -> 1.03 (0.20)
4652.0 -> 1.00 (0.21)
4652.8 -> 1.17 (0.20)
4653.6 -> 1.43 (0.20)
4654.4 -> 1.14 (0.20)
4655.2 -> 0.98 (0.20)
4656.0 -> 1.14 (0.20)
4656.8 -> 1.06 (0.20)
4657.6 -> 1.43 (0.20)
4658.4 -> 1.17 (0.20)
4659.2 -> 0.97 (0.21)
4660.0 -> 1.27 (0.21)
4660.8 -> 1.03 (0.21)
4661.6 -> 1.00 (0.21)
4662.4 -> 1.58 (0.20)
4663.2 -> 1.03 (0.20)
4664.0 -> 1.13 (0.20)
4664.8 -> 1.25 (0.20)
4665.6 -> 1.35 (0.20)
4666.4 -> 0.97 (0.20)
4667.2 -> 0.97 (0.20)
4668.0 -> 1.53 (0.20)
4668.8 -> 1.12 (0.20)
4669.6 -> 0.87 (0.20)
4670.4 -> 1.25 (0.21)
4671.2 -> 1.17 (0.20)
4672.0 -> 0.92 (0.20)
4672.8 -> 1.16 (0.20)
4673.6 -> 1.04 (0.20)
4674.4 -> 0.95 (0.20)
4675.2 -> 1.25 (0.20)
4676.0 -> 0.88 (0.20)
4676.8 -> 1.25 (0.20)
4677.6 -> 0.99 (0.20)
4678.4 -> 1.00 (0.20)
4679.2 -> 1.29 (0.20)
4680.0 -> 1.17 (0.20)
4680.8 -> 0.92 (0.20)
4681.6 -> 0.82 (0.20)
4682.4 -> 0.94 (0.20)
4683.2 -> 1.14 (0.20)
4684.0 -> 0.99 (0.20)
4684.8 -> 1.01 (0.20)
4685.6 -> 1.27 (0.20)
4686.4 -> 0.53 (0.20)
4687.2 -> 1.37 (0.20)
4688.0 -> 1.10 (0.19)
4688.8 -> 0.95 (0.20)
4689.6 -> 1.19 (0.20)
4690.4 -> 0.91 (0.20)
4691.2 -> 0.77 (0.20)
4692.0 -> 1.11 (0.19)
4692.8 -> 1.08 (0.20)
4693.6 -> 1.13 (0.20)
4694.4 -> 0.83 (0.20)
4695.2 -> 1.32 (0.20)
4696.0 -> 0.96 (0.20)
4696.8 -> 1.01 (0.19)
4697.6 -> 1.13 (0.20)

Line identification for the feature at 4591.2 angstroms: C IV 1549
